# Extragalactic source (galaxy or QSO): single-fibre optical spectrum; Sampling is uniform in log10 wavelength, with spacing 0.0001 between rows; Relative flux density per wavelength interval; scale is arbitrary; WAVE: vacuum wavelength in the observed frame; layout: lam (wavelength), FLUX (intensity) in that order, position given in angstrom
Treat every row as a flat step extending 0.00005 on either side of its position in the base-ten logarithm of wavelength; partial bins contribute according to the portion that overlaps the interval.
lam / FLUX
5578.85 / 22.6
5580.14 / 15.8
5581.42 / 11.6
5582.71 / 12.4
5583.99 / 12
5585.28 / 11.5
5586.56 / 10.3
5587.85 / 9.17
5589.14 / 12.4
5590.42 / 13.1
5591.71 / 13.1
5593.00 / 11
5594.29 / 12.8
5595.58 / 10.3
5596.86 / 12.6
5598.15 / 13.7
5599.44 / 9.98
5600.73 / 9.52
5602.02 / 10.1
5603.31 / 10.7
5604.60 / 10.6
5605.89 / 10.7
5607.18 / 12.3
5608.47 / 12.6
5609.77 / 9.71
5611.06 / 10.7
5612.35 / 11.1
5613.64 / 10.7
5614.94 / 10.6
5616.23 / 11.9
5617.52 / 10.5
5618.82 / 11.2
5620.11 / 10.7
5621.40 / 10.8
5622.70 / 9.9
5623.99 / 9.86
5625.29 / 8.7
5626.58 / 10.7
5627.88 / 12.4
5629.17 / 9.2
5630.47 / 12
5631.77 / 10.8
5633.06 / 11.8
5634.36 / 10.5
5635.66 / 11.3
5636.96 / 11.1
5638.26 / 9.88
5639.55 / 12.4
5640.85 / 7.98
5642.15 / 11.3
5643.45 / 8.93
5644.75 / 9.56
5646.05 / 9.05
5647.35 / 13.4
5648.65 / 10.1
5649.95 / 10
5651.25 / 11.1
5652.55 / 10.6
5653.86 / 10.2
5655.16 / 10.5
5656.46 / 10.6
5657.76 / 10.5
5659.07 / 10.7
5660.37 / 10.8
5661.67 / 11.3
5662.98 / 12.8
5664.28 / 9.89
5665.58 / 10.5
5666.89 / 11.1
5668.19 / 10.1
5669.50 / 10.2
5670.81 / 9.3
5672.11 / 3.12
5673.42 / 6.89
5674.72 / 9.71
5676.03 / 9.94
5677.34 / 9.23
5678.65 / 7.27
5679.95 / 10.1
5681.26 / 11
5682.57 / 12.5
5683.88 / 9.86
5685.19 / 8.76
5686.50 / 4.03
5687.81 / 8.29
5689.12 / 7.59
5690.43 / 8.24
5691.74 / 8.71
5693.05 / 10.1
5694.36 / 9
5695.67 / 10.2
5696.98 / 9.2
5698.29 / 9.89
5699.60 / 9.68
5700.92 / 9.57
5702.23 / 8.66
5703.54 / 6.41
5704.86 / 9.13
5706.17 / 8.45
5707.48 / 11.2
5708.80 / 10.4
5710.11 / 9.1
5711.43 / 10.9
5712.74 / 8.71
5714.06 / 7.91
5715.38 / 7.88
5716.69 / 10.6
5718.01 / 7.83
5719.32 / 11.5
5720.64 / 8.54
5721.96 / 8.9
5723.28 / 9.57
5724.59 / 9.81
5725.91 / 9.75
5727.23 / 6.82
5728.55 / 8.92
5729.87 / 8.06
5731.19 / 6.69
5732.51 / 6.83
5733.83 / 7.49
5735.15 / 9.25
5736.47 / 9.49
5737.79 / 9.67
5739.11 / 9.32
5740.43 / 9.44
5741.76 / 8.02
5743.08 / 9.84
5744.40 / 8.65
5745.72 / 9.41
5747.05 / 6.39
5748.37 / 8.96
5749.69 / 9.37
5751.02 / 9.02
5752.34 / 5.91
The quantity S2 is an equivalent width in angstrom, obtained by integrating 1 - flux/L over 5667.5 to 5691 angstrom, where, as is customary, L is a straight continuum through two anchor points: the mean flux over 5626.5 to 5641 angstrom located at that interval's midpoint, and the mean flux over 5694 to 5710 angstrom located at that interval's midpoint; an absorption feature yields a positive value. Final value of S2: 2.81 angstrom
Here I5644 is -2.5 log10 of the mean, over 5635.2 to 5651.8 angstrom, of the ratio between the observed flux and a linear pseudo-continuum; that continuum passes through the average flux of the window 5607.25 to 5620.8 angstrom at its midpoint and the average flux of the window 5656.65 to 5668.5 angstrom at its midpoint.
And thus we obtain 0.05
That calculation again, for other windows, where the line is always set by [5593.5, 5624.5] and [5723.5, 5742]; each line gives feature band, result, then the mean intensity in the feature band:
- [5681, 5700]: 0.036 mag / 9.09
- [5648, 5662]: -0.050 mag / 10.6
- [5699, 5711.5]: -0.019 mag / 9.27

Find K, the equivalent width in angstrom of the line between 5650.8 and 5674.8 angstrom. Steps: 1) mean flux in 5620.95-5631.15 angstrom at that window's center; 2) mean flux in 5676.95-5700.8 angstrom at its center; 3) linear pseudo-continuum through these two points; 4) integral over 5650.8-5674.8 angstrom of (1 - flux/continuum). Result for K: -0.8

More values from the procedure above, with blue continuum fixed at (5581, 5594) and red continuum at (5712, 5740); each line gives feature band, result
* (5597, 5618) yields 0.5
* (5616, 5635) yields 0.3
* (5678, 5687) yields 0.5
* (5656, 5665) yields -0.7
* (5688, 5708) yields 0.7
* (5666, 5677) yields 1.2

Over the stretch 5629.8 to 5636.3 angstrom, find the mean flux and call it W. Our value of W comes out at 11.3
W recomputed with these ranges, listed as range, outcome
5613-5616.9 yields 11.1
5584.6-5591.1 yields 11.3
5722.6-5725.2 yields 9.7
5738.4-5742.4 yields 8.93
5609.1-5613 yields 10.5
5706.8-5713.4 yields 10.1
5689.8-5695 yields 9.02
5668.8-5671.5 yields 9.64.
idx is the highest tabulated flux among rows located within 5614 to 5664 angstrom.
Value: 13.4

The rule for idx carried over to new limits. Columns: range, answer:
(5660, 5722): 12.8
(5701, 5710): 11.2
